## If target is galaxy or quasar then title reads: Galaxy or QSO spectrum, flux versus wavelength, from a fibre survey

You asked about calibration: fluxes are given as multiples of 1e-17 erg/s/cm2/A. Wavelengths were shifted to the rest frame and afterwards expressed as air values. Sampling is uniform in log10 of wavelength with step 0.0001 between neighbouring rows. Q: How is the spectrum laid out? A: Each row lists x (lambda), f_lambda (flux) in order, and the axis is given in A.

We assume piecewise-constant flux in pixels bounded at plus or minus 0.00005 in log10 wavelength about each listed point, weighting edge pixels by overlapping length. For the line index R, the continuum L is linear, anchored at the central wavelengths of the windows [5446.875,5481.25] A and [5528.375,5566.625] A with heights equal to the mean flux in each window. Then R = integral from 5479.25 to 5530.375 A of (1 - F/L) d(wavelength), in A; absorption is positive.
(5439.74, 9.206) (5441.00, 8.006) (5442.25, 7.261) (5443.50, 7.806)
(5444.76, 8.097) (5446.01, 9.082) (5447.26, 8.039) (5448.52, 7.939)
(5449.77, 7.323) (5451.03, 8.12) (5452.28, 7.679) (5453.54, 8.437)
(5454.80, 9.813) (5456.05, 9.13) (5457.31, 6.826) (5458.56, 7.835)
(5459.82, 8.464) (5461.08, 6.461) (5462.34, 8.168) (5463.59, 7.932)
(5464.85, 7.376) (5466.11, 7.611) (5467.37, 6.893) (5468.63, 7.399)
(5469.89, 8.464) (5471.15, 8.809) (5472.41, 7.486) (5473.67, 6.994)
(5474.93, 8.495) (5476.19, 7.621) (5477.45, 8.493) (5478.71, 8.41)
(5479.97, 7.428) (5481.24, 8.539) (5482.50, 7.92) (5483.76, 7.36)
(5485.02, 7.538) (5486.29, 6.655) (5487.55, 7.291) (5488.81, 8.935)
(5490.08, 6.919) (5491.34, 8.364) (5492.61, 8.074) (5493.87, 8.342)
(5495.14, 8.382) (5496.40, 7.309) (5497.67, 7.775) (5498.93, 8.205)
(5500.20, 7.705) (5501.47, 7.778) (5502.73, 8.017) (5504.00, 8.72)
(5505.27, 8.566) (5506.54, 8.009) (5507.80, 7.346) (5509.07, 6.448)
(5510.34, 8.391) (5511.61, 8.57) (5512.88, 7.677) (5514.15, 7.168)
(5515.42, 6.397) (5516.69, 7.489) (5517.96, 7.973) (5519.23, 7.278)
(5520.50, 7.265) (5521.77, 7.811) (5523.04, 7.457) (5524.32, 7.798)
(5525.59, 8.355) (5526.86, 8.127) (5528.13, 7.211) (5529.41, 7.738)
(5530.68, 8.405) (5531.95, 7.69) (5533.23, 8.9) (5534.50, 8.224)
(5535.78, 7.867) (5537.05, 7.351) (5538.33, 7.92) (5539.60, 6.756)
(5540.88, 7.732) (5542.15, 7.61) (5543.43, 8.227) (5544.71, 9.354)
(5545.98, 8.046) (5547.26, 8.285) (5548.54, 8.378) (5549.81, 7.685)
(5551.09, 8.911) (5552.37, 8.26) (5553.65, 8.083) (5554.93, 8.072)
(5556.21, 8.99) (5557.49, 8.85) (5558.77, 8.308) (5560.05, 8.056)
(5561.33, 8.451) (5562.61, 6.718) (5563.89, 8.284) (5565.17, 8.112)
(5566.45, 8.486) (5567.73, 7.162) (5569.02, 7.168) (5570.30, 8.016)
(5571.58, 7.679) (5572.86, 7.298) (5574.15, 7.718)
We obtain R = 1.6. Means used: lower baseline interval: 7.92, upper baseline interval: 8.11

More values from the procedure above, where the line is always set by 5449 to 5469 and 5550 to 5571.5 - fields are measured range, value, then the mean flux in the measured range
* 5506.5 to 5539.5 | 1.2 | 7.71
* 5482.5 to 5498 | 0.3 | 7.75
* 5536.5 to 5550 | 0.2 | 7.96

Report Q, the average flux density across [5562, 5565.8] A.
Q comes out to 7.72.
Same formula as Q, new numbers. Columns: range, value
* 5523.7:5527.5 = 8.11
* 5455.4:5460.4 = 8.08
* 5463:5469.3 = 7.44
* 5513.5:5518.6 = 7.26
